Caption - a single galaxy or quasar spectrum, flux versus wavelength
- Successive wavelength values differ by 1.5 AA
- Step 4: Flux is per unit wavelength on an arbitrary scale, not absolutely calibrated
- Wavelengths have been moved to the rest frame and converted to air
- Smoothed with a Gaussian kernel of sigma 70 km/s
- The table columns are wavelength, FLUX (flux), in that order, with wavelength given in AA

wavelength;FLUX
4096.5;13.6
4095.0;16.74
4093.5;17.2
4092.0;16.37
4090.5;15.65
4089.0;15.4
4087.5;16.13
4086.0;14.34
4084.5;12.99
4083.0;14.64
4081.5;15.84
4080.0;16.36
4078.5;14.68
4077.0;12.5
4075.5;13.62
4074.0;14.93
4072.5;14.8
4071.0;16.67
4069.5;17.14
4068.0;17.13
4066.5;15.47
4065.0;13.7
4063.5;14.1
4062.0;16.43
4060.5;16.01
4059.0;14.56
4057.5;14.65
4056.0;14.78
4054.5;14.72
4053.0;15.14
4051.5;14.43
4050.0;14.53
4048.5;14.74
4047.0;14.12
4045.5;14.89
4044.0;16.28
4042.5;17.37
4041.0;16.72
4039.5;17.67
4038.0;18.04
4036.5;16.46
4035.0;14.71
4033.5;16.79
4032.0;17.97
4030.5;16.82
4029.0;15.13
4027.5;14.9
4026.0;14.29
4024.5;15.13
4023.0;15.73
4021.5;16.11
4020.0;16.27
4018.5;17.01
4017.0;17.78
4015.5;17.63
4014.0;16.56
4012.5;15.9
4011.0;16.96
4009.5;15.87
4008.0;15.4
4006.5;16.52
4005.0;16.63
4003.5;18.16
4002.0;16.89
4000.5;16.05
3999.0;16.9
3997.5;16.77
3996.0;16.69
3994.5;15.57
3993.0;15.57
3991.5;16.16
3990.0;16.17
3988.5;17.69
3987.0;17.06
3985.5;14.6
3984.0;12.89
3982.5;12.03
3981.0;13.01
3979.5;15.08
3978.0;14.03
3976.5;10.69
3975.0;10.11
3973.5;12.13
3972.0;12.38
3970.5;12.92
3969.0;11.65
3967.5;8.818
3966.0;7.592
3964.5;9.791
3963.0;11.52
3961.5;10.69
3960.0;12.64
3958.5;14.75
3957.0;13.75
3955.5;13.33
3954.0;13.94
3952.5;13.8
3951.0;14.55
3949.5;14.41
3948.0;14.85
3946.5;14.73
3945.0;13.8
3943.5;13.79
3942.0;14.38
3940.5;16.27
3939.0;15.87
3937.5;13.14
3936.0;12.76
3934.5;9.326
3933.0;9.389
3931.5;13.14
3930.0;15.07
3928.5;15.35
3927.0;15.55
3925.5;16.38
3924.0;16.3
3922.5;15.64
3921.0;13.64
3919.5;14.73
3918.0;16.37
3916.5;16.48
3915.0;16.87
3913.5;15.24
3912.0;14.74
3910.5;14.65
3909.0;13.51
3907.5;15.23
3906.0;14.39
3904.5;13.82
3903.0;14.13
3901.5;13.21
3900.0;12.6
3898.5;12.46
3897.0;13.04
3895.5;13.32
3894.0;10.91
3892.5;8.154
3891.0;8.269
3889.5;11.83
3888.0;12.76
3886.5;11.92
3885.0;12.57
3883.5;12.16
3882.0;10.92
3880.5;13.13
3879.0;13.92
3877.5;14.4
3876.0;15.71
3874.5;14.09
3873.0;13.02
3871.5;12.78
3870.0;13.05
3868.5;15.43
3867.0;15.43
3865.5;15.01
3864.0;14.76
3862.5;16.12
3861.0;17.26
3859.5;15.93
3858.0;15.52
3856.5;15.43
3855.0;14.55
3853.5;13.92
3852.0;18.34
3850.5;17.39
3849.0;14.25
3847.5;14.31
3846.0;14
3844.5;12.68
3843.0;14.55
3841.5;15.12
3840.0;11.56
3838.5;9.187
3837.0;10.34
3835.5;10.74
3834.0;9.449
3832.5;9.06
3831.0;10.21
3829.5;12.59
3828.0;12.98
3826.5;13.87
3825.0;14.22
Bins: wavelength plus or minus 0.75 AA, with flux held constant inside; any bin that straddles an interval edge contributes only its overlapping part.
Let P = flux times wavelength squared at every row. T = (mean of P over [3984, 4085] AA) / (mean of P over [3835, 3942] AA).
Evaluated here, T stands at 1.23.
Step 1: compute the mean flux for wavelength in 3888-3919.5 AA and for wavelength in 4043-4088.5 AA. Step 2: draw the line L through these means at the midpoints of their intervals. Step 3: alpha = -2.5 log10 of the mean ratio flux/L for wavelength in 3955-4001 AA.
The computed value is 0.055 mag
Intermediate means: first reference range 13.5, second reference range 15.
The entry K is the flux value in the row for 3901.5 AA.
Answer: 13.21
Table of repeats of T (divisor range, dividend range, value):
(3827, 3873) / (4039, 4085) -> 1.23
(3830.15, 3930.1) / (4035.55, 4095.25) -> 1.23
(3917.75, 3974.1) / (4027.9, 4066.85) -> 1.23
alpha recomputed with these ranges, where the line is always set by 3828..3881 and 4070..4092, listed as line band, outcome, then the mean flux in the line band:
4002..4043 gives -0.13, 16.5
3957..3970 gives 0.28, 11.1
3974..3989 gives 0.06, 13.6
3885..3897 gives 0.24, 11.2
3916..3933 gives -0.07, 15.1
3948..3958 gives 0.02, 14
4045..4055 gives 0.01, 14.6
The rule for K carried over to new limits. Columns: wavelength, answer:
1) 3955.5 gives 13.33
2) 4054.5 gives 14.72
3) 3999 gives 16.9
